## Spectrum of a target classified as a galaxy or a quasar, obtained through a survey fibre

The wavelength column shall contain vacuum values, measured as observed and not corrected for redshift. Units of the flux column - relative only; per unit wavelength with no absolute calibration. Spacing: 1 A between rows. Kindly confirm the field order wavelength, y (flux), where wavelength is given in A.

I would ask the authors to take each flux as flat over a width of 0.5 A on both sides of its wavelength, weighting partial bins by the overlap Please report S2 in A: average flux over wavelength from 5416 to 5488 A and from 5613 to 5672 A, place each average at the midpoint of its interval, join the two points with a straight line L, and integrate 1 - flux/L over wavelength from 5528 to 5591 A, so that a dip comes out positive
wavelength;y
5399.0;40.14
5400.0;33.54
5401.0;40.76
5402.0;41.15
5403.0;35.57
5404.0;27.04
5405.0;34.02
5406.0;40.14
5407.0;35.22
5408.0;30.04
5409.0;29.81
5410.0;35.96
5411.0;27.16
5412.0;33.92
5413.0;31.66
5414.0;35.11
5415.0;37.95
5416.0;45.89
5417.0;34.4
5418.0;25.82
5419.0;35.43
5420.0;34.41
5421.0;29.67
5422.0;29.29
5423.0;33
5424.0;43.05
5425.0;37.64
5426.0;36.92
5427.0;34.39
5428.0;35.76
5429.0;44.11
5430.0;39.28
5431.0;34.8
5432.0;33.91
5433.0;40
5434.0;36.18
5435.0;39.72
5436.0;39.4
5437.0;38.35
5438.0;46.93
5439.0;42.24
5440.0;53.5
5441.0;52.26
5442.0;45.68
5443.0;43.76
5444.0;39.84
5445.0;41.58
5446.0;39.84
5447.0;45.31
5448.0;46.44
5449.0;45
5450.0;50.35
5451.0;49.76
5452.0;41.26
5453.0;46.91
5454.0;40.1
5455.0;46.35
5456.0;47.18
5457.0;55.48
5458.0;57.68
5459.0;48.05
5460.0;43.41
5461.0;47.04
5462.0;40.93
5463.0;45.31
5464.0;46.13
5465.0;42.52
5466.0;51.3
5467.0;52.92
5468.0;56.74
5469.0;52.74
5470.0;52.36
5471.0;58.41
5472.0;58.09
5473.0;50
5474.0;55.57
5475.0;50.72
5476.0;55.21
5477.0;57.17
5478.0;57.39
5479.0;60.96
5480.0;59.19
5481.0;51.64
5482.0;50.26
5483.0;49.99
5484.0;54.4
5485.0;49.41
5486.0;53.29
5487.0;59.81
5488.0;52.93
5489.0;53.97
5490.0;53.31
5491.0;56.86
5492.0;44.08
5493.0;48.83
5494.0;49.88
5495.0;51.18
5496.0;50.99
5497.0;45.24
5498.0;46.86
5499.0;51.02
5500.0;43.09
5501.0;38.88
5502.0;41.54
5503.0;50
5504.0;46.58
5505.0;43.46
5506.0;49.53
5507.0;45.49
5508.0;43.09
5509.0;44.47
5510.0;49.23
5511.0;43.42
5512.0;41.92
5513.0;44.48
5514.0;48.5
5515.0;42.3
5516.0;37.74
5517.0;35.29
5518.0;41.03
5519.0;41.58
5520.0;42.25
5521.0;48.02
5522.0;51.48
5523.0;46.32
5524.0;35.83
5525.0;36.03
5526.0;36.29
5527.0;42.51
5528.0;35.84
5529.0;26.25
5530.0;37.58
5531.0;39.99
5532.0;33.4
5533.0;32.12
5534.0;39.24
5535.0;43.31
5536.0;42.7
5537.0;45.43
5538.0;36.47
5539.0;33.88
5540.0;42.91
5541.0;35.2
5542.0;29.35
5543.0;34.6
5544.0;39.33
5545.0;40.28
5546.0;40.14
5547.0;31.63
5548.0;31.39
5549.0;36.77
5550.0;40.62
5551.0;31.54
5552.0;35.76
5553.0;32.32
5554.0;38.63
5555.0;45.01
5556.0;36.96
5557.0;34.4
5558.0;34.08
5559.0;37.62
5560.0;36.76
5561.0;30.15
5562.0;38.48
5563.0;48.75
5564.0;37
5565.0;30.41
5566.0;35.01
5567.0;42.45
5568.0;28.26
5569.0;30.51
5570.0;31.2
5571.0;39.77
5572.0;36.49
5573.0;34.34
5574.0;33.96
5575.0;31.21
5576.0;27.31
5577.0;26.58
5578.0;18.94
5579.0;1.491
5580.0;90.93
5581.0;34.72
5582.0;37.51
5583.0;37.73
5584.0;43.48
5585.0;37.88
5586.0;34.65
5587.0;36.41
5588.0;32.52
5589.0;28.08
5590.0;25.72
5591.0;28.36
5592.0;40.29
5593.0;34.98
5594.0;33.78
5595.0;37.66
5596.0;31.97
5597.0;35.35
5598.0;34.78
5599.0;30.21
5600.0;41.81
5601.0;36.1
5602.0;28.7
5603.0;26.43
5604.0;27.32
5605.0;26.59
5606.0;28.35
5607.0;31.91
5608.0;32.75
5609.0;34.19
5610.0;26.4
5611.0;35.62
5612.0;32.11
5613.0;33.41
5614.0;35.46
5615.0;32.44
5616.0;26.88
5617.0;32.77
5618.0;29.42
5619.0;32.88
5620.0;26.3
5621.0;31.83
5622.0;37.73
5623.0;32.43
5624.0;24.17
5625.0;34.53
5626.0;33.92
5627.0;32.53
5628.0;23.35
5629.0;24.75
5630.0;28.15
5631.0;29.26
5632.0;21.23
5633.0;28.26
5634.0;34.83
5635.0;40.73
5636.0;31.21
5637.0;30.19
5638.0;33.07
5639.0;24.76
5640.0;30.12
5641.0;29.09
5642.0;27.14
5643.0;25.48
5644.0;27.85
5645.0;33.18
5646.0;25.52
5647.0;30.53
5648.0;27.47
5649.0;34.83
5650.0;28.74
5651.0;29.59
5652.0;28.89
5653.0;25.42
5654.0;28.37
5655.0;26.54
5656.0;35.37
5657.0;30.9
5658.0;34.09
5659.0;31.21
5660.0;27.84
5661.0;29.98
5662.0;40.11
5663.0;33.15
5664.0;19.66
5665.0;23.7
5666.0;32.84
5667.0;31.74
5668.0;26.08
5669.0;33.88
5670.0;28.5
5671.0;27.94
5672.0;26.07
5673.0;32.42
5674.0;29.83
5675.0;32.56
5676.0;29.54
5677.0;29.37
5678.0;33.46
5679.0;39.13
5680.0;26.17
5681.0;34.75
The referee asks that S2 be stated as 1.9 A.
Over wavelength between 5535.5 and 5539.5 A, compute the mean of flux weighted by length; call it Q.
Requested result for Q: 39.6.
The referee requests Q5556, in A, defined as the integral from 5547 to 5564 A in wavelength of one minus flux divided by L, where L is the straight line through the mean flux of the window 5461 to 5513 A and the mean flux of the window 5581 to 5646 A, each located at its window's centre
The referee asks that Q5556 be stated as 1.4 A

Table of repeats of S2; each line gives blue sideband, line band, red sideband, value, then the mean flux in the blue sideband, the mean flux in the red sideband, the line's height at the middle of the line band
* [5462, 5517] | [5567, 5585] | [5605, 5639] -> 1.25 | 49.6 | 30.8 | 37.4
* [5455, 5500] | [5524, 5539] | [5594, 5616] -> 2.04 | 51.6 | 32.3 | 43.4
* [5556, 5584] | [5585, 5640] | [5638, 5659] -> 0.89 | 35.2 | 29.3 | 32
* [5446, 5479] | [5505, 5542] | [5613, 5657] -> 1.83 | 49.8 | 30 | 42.8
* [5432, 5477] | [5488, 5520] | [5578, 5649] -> -2.63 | 47.2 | 31.9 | 42.4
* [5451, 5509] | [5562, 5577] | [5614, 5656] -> 1.47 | 50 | 29.8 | 38.3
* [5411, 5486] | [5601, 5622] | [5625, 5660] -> 0.76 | 44.7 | 29.7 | 32.1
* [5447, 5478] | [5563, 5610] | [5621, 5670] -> 3.36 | 49.8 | 29.9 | 36.3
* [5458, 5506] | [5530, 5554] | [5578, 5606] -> 2.76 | 50.7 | 34.3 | 41.7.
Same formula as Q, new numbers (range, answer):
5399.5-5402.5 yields 38.5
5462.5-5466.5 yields 46.3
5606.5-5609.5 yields 32.9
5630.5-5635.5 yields 30.9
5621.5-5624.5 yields 31.4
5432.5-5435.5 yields 38.6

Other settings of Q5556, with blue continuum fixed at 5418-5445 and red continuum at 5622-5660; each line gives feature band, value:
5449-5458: -2.3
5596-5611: -0.1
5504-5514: -2.7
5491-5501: -3.2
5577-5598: -1.8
